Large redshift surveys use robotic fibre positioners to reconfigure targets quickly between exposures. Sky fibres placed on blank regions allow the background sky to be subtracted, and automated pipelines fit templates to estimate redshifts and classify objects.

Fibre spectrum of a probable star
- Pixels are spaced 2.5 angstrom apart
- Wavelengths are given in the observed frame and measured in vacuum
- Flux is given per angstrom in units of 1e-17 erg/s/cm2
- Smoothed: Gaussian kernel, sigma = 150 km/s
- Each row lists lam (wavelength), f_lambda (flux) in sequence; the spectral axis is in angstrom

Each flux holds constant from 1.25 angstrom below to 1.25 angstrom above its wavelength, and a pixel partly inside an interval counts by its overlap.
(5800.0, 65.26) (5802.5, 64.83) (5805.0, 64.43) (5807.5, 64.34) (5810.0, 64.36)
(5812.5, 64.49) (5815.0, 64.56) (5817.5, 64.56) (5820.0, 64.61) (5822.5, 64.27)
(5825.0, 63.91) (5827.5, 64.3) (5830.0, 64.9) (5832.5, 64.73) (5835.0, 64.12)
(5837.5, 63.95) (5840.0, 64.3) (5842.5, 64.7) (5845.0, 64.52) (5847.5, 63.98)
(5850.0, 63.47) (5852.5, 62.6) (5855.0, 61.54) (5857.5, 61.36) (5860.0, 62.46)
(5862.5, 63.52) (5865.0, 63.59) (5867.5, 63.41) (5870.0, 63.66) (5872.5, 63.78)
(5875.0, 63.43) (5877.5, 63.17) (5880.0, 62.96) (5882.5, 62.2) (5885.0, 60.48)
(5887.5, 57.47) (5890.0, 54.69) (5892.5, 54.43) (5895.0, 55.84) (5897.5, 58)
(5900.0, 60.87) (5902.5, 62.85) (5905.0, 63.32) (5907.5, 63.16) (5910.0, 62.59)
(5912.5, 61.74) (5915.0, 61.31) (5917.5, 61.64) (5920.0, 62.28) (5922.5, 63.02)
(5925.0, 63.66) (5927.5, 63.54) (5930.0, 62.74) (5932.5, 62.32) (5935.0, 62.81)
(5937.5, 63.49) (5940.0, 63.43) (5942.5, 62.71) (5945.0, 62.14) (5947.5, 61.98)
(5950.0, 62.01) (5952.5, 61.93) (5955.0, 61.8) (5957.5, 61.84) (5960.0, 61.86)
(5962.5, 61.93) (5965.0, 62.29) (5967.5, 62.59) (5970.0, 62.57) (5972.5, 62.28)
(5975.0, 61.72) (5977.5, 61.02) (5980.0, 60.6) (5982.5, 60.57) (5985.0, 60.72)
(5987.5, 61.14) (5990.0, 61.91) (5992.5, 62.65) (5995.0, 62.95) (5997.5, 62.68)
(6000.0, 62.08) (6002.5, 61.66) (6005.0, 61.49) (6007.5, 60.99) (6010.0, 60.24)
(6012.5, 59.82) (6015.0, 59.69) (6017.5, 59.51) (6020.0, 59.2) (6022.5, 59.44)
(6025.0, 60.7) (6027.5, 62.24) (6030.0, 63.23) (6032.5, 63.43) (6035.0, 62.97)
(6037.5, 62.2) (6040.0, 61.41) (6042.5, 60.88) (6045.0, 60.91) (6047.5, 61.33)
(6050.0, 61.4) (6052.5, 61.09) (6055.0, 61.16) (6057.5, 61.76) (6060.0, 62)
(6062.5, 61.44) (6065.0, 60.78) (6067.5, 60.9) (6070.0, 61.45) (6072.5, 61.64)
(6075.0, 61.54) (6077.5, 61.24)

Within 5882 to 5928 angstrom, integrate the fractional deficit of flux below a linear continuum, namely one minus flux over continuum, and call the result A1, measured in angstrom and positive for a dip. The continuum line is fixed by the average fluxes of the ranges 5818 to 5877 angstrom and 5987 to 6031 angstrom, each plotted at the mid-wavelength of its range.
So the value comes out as 1.6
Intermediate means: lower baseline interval 63.7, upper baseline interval 61.2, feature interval 60.6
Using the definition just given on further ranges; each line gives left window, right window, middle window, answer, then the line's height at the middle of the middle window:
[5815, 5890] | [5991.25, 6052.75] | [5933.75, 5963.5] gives -0.1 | 62.2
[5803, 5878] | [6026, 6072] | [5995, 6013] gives 0.2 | 62.2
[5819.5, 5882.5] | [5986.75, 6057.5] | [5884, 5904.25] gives 1.6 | 63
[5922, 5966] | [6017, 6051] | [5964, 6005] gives 0.1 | 62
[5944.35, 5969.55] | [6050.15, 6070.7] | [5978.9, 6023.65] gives 0.6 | 61.7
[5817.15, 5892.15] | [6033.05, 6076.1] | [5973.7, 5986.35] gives 0.2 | 62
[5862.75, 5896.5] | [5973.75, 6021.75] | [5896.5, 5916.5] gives -0.3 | 60.8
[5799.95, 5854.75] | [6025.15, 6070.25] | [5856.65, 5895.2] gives 1.5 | 63.7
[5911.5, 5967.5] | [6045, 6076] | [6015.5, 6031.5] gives 0.2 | 61.7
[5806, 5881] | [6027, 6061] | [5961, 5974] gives 0.1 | 62.6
